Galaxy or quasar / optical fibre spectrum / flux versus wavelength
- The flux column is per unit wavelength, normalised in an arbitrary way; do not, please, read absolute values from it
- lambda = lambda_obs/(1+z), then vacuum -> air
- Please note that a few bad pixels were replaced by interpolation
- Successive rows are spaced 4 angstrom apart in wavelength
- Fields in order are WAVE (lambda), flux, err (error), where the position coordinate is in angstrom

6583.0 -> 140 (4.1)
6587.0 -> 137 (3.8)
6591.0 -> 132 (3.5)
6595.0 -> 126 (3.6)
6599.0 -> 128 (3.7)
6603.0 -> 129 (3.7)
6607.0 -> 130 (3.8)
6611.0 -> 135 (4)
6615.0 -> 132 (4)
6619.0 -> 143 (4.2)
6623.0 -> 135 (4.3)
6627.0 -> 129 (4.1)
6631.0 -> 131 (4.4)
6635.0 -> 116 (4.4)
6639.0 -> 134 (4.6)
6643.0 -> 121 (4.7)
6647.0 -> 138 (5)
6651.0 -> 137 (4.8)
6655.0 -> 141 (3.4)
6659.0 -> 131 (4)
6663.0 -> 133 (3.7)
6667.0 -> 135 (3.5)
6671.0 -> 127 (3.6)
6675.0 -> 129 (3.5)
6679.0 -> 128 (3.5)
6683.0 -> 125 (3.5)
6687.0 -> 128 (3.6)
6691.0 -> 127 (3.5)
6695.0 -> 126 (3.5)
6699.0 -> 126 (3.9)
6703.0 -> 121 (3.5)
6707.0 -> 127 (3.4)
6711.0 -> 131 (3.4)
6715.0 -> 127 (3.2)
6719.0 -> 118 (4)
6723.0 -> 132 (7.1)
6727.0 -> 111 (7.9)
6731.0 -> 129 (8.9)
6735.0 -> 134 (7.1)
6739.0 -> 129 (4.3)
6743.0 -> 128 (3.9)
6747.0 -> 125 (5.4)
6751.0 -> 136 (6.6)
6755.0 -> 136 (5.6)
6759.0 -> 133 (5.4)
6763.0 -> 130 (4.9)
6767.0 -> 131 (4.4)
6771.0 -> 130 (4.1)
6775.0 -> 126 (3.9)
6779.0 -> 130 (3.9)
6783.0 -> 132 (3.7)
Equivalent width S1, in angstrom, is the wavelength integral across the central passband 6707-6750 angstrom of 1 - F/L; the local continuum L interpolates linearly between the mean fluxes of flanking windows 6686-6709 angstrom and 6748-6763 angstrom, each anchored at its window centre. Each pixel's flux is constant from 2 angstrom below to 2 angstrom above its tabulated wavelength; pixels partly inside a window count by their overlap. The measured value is 1.1 angstrom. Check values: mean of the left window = 126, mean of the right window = 134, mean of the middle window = 127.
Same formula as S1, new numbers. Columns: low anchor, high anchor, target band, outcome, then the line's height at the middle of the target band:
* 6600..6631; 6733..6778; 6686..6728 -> 2.0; 131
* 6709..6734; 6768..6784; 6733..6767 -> -1.1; 127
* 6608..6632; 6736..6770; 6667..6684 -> 0.6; 133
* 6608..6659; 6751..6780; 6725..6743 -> 0.8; 132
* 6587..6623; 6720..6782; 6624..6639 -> 0.5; 132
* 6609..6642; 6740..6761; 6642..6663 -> -0.4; 132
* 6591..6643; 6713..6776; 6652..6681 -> -0.6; 130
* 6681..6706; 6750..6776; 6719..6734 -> 0.5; 129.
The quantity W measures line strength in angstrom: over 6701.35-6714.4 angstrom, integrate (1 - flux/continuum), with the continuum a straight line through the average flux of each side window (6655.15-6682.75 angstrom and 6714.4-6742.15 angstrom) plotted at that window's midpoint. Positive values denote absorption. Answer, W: 0.10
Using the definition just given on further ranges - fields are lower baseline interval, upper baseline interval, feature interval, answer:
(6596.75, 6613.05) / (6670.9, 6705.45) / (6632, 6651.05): 0.02 angstrom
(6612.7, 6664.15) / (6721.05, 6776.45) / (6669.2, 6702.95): 1.14 angstrom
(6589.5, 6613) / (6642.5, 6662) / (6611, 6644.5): 0.44 angstrom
